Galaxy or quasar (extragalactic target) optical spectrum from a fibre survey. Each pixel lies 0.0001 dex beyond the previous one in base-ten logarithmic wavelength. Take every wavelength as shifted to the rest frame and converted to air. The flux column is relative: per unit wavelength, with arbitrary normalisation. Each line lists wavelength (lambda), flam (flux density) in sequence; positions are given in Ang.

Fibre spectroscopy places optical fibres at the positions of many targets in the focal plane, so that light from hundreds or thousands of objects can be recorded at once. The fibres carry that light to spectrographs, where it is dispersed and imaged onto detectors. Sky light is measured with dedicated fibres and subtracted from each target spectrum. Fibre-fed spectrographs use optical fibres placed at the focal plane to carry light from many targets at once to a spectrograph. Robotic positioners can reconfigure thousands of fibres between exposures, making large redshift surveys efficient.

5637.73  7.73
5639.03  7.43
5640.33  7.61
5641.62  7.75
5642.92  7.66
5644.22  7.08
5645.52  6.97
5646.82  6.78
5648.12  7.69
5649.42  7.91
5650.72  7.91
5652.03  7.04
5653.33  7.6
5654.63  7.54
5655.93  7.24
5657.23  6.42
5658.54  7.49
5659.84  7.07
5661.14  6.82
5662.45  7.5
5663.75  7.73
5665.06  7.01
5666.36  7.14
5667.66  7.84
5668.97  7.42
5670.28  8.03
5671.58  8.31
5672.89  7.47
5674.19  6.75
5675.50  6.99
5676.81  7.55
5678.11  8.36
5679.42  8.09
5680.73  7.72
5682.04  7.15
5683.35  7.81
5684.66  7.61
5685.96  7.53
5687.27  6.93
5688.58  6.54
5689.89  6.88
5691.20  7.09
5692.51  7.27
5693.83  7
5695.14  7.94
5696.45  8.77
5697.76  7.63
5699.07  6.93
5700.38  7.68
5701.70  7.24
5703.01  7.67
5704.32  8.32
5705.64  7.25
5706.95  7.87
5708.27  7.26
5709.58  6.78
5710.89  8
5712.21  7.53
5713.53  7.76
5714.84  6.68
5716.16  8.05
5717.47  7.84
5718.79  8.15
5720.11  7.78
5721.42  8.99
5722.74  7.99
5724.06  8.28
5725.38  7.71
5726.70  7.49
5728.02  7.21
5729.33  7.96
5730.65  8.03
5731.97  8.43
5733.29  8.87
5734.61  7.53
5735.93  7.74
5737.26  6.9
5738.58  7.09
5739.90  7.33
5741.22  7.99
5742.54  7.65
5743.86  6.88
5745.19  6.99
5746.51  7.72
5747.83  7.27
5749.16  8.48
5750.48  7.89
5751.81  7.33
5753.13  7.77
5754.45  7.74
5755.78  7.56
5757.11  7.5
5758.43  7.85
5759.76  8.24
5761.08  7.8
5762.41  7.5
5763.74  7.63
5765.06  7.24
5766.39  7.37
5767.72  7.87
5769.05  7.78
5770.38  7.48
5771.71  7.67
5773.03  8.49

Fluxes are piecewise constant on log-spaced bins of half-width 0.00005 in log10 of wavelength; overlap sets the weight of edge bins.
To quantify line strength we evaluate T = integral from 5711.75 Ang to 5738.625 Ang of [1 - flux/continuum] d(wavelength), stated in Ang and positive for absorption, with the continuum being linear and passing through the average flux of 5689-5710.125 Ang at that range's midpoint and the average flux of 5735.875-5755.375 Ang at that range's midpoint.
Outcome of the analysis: -1.2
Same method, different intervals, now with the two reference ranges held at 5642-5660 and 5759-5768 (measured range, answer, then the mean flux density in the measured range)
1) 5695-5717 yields -0.3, 7.61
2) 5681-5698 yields 0.1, 7.4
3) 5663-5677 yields -0.2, 7.47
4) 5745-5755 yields -0.1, 7.68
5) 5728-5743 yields -0.4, 7.75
